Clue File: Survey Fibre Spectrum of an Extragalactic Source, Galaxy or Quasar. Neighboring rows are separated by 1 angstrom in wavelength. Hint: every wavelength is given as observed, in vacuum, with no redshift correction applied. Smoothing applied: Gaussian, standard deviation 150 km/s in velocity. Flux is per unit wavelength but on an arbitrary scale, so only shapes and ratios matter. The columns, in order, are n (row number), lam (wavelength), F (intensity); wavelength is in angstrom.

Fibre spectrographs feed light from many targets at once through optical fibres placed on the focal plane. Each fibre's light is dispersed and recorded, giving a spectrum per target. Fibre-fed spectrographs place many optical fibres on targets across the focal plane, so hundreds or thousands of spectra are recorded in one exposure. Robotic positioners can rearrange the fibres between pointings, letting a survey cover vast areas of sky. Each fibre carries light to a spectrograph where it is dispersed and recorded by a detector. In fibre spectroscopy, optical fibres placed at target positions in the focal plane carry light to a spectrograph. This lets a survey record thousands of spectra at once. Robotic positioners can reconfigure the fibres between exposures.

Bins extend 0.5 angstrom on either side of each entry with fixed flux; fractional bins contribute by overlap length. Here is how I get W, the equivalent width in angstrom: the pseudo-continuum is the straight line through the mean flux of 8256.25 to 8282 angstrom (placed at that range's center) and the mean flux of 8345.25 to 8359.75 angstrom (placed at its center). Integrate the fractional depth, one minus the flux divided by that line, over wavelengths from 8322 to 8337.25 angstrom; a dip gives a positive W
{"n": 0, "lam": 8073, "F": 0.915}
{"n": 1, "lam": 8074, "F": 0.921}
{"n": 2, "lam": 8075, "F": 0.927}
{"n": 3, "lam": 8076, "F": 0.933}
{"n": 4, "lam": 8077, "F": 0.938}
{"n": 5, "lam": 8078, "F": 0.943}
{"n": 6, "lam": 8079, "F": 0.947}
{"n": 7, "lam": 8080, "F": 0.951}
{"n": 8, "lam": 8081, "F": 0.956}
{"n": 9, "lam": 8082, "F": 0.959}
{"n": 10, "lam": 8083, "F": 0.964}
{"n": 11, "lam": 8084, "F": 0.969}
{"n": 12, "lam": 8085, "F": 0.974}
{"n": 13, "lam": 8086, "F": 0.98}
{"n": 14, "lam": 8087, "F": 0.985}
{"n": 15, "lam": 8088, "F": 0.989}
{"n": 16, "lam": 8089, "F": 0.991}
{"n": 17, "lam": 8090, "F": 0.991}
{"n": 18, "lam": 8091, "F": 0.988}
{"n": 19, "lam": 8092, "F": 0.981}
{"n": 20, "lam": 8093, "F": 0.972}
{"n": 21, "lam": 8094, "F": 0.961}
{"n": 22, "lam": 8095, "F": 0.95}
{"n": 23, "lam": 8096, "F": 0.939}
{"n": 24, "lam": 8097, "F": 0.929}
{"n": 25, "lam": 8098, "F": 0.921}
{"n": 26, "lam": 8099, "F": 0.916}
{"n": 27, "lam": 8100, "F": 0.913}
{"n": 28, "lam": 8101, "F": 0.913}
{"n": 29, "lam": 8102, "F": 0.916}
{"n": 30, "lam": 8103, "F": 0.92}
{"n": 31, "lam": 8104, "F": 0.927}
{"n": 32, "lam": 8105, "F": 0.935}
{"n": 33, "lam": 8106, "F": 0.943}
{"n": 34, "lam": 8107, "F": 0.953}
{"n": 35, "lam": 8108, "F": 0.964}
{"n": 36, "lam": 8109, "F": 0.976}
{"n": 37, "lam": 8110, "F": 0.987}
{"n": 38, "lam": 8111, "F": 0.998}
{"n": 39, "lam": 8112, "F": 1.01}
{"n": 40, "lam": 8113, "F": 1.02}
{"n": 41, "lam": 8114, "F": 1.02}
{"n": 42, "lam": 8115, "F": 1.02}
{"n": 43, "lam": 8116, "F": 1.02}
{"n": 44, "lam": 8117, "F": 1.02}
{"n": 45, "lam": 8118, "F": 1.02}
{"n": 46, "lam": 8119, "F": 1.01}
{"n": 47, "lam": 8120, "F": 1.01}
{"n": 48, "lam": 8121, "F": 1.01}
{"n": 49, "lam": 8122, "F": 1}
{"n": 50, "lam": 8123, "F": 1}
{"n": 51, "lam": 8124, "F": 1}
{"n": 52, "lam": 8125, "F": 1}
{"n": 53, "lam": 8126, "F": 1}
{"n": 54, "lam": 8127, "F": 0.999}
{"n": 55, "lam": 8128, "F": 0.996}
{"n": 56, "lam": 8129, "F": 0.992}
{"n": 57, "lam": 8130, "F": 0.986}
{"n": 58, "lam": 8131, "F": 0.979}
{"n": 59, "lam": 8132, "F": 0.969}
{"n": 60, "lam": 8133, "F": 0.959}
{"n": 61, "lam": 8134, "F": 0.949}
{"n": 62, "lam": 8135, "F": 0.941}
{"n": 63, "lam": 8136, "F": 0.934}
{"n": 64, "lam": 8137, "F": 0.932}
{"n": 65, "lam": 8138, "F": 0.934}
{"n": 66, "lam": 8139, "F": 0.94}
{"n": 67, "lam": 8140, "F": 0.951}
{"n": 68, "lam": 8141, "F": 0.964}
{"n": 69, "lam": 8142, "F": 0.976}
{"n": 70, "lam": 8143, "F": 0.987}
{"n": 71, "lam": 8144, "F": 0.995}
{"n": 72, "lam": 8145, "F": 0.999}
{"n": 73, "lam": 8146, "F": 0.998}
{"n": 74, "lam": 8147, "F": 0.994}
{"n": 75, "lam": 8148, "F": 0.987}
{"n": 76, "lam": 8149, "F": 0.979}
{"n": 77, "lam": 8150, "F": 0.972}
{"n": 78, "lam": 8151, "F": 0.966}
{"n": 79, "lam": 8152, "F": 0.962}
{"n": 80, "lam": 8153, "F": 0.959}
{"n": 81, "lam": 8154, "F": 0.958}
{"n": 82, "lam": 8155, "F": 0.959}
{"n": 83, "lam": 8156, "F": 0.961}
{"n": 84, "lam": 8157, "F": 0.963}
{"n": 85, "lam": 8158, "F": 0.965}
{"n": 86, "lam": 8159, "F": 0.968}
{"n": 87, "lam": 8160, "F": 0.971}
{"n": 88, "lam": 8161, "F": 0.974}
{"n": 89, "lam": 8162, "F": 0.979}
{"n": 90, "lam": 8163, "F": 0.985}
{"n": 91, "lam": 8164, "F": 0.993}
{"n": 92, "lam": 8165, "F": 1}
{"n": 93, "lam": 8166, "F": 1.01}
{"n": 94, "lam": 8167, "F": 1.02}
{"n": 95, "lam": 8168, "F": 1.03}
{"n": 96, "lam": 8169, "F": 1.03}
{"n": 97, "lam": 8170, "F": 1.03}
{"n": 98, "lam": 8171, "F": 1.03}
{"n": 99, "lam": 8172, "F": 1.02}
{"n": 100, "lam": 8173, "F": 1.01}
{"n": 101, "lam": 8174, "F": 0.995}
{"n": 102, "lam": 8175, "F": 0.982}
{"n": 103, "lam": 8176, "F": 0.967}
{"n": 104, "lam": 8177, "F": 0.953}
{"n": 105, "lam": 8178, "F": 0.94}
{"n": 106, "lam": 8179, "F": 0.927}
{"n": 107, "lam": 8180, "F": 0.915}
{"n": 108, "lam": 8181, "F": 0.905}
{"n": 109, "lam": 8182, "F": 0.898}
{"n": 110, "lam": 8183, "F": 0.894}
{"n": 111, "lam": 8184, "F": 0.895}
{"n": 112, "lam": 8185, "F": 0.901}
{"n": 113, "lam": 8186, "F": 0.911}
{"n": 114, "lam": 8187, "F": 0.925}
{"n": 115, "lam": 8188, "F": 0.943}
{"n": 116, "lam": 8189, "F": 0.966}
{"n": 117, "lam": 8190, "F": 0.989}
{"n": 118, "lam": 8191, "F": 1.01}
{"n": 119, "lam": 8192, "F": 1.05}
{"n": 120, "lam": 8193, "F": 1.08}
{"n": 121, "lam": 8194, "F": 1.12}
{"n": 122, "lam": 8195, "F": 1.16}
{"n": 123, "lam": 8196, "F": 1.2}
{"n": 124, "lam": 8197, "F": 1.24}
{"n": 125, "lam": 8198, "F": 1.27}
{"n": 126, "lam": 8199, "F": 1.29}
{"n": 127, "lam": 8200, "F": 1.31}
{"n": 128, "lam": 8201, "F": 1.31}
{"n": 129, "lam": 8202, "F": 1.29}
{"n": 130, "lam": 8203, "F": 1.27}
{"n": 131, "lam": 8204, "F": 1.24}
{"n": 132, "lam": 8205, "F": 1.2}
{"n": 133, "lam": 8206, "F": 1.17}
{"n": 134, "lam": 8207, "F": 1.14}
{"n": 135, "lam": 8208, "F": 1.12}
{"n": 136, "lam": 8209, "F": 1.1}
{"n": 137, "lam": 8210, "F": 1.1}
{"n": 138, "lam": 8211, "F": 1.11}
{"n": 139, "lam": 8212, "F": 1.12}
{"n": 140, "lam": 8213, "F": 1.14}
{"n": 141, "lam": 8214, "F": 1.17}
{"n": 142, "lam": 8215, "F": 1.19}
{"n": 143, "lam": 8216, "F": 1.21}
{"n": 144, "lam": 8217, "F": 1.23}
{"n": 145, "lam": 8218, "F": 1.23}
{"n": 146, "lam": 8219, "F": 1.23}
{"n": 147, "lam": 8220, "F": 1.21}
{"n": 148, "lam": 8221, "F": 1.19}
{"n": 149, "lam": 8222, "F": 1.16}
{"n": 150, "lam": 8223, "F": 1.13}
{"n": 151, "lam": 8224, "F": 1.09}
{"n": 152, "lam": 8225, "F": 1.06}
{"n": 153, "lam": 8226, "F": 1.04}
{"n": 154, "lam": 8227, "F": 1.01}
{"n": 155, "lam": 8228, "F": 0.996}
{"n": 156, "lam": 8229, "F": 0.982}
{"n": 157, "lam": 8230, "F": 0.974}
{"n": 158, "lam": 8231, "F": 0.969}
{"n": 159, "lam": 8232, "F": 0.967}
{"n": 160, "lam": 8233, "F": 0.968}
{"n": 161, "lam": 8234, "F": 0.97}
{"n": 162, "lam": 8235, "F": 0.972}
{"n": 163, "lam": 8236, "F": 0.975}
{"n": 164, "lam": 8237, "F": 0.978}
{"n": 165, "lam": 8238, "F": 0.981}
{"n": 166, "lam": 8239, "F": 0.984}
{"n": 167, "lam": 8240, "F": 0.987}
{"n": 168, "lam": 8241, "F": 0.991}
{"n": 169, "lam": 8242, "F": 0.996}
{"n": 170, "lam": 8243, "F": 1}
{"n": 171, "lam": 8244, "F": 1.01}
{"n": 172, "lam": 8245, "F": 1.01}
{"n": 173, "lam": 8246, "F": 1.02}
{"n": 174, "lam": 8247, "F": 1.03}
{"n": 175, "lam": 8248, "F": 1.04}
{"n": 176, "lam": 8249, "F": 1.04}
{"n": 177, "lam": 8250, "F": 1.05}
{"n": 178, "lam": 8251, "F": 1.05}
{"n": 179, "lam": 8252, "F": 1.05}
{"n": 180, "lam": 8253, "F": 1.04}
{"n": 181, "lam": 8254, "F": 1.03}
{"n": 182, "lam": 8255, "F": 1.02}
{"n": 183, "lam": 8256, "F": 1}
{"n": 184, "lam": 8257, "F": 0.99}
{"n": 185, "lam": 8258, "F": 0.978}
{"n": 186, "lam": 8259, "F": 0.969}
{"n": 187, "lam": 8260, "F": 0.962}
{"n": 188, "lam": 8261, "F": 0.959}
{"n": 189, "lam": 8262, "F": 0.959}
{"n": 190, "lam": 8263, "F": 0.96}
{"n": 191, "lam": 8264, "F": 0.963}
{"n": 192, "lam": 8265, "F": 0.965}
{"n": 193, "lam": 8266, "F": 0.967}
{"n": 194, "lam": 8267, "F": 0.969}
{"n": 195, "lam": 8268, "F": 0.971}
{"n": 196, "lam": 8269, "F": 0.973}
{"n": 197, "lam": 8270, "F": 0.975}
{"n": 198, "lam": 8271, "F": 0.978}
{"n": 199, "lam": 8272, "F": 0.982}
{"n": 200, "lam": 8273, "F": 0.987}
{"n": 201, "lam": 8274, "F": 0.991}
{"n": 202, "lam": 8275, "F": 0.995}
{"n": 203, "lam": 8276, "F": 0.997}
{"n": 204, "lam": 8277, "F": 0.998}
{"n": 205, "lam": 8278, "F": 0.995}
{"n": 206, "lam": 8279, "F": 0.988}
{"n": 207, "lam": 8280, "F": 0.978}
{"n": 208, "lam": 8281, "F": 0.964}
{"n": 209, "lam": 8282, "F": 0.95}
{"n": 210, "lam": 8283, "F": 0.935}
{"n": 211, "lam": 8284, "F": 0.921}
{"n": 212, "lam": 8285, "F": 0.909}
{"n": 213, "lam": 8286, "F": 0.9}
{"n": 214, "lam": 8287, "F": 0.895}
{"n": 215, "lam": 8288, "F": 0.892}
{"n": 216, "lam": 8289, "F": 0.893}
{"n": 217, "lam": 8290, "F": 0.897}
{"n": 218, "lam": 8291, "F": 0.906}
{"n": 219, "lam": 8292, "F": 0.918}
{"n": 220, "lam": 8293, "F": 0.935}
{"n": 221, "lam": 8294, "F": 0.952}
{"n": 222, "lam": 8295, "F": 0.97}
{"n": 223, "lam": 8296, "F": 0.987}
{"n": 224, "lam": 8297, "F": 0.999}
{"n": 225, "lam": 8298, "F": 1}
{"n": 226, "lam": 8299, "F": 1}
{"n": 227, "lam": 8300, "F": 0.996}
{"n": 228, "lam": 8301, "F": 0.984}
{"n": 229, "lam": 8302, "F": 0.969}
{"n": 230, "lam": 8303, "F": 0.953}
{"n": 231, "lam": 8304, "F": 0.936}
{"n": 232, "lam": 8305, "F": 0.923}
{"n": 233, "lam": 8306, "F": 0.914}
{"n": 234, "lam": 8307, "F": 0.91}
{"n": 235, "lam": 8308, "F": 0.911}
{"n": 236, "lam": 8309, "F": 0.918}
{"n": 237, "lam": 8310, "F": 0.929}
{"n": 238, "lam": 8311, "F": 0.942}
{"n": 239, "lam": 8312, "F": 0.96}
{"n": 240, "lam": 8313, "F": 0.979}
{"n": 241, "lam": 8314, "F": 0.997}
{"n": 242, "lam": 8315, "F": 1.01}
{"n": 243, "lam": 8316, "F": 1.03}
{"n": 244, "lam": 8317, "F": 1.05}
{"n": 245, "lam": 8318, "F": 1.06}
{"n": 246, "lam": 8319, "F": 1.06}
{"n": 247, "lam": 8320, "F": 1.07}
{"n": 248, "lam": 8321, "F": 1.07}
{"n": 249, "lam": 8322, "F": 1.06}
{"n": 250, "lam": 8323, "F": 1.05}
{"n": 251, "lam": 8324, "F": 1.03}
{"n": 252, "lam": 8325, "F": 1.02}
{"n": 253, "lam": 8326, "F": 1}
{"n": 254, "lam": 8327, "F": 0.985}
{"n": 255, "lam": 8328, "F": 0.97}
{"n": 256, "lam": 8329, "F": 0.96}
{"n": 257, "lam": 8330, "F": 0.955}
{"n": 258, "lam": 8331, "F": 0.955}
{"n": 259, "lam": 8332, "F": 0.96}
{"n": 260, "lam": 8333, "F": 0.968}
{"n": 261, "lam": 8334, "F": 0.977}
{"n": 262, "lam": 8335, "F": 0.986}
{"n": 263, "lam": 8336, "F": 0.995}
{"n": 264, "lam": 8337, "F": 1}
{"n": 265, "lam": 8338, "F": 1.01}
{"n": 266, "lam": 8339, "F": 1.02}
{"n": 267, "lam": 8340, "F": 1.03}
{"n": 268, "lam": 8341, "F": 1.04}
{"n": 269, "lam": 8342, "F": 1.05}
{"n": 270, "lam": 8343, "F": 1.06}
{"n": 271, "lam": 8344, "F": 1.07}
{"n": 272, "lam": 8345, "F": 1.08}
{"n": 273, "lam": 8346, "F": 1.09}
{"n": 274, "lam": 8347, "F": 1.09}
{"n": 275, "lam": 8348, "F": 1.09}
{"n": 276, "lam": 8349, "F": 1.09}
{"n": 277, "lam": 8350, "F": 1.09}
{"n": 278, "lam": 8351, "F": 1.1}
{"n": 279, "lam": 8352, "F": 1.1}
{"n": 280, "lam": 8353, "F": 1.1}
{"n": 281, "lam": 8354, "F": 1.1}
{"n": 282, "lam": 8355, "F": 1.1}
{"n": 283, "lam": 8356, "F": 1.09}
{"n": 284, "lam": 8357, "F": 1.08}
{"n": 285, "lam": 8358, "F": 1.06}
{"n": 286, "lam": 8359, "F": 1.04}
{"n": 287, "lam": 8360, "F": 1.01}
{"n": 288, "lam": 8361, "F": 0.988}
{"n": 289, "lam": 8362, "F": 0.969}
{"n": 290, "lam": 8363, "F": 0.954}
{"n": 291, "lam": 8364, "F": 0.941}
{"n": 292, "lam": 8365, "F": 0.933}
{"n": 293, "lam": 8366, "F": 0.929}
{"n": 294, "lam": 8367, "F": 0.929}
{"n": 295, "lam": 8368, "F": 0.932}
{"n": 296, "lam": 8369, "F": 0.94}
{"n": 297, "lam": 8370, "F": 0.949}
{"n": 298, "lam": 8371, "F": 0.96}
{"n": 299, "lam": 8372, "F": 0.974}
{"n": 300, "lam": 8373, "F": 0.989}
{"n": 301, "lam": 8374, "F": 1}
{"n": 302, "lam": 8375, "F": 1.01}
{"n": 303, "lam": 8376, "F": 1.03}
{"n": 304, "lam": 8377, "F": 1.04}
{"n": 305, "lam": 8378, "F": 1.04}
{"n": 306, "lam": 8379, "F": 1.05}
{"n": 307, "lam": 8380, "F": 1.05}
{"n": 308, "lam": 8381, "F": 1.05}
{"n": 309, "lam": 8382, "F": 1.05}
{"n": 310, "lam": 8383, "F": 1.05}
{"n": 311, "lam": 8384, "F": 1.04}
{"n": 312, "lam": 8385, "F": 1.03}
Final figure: 1.0 angstrom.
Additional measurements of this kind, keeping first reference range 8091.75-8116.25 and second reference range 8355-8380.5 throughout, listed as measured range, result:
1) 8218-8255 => -2.15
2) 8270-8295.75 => 0.92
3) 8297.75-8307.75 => 0.32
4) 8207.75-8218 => -1.88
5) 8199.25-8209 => -2.49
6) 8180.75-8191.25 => 0.45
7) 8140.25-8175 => -0.73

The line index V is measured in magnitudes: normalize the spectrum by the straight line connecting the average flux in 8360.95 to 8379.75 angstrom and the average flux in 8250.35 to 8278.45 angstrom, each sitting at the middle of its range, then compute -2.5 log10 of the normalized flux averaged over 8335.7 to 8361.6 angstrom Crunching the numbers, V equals -0.09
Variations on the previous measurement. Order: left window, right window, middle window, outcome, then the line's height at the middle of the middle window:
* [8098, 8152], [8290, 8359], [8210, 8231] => -0.132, 0.991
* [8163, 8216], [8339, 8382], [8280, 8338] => 0.076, 1.04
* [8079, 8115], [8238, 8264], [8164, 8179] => -0.018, 0.982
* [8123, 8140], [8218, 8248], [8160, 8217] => -0.062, 1.01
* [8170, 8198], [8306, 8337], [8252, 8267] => 0.011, 0.995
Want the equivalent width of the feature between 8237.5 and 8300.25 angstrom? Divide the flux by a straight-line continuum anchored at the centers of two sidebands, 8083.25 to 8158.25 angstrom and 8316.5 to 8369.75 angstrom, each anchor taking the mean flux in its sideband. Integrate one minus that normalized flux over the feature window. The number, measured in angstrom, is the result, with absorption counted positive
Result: 1.8 angstrom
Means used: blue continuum 0.973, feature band 0.978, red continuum 1.02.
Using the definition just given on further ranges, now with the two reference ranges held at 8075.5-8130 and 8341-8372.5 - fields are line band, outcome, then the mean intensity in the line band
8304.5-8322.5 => 0.5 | 0.988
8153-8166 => 0.1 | 0.974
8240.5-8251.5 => -0.2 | 1.02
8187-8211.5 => -3.8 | 1.15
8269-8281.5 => 0.3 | 0.985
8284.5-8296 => 1.1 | 0.918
